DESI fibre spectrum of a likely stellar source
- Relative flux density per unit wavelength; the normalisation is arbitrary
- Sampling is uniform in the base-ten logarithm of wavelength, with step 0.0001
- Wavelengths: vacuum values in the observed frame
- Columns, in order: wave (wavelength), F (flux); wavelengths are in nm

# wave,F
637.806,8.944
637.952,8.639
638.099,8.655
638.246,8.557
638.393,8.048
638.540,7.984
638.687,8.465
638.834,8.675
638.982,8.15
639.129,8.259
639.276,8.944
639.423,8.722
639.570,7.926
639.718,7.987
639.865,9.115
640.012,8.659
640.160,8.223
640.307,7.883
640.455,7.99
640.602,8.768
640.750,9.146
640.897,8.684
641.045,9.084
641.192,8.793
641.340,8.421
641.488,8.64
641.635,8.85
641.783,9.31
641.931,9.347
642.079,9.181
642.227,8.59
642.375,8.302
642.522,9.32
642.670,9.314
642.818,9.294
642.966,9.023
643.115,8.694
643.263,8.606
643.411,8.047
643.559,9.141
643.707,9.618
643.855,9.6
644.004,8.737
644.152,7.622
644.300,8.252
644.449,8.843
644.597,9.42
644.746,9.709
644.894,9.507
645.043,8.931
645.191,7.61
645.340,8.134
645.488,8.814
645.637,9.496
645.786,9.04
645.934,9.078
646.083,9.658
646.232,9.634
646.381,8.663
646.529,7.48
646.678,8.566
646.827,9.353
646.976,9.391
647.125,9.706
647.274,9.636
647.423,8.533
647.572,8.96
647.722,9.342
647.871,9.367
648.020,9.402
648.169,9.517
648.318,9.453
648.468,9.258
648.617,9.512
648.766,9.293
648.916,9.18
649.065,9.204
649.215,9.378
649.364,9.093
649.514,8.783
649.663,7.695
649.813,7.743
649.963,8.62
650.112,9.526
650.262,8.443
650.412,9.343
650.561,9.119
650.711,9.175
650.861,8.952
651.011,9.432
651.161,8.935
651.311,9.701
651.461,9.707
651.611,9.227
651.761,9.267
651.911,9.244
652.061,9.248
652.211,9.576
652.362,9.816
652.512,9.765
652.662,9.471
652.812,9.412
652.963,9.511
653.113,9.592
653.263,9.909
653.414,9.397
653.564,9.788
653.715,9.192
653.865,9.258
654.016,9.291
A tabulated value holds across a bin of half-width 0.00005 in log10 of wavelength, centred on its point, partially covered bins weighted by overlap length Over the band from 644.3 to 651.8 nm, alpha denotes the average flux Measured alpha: 9.07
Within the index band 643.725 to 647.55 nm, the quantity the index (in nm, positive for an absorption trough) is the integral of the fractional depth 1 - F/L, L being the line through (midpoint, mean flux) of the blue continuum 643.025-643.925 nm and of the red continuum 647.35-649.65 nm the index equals 0.04 nm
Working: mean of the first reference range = 8.95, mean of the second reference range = 9.18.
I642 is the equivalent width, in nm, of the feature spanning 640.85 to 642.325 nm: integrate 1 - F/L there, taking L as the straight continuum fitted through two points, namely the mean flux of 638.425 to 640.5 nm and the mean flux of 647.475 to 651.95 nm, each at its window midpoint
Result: -0.06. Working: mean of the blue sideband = 8.35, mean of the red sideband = 9.12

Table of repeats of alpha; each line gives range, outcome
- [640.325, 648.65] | 8.96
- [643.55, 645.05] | 9.03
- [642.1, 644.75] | 8.88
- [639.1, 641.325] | 8.55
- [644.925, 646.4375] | 8.92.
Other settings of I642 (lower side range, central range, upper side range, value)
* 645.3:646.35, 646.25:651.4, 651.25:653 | 0.136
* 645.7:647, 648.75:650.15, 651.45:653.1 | 0.064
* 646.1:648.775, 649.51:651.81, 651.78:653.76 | 0.100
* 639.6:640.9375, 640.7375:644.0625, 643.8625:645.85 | -0.123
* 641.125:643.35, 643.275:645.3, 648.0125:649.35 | 0.048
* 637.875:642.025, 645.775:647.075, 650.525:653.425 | 0.005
